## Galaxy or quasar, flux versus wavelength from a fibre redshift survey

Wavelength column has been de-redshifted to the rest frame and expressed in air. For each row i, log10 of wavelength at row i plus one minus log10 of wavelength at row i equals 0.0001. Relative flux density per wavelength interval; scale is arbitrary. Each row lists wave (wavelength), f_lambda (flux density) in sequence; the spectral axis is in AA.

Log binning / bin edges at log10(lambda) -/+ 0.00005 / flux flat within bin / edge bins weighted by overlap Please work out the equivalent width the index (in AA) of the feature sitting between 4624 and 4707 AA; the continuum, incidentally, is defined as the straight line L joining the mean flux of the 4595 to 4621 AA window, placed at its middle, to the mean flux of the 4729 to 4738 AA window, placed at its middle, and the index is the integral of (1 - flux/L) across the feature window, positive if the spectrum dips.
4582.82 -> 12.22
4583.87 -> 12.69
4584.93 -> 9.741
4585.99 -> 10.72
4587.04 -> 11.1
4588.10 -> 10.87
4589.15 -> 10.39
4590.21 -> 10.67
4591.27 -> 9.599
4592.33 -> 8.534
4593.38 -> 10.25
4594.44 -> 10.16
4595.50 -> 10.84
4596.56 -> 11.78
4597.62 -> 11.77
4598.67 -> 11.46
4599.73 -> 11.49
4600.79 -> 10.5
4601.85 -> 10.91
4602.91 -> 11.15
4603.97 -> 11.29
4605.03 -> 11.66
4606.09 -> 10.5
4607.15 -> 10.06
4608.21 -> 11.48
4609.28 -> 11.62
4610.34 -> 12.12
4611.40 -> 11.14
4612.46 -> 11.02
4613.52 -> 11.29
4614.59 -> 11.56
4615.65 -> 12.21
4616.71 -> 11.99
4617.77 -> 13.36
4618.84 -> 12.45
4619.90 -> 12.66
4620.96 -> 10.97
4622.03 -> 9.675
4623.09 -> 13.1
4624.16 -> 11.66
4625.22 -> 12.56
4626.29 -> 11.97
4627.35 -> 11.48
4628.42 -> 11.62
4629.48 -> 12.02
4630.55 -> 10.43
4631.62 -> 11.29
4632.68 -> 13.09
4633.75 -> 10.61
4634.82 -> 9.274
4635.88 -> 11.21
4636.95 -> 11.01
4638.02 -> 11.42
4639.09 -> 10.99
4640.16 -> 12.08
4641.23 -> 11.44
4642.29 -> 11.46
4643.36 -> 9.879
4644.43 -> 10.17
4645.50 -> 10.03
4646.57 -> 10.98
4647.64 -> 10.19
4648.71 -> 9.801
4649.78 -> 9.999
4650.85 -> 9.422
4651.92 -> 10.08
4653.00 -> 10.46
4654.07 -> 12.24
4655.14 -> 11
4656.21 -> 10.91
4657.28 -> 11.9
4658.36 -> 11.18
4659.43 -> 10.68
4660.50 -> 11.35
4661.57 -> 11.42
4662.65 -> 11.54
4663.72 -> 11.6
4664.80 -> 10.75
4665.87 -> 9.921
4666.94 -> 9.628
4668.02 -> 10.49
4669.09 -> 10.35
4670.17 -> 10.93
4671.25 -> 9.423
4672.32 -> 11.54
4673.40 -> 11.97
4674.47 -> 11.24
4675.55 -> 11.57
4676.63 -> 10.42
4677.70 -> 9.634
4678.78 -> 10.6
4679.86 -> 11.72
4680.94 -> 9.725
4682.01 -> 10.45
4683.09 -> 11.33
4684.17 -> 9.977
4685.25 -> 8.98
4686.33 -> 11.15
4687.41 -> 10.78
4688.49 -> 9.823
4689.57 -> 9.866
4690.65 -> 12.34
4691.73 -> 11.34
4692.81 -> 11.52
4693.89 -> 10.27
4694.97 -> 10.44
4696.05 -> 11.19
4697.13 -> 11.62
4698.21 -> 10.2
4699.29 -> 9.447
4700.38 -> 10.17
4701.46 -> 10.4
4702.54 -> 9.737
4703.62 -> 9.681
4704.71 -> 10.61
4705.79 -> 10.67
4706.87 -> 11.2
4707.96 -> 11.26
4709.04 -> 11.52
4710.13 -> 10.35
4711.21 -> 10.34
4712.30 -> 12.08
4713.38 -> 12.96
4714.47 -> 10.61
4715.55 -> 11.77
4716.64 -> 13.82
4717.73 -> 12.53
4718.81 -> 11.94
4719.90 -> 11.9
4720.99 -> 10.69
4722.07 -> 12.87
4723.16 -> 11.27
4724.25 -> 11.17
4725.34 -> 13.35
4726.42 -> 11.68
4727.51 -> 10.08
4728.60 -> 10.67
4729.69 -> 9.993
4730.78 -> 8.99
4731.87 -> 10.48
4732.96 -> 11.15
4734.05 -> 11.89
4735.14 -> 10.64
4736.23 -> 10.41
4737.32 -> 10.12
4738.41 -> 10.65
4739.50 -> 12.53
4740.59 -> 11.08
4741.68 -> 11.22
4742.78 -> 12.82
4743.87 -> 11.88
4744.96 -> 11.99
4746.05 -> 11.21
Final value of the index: 1.7 AA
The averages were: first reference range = 11.5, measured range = 10.8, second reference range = 10.5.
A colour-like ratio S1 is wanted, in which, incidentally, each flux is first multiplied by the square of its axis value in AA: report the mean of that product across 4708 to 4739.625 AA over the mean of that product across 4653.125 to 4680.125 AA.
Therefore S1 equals 1.1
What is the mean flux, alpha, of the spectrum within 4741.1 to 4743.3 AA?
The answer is 12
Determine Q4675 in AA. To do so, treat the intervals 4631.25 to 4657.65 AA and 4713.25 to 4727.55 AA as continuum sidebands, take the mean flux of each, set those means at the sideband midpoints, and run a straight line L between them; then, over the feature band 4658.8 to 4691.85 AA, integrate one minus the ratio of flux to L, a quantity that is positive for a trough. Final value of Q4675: 1.6 AA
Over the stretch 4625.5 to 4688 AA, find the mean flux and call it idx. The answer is 10.8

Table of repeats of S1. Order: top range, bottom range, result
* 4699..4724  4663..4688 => 1.07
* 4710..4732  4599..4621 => 1.04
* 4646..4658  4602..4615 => 0.97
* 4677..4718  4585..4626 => 1.00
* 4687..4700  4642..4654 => 1.07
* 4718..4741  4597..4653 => 1.04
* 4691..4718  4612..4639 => 0.98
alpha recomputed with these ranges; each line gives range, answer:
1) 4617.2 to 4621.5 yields 12.3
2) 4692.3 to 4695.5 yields 10.7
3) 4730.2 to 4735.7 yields 10.6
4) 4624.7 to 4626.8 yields 12.2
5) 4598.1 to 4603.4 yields 11.1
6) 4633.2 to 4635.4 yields 10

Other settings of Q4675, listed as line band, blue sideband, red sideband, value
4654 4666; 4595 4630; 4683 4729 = 0.1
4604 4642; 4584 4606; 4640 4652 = -3.3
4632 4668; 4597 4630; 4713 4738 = 2.1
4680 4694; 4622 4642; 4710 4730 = 1.1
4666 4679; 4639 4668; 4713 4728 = 0.5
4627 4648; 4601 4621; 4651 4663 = 0.5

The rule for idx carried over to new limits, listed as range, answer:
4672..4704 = 10.6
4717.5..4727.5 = 11.8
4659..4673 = 10.8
